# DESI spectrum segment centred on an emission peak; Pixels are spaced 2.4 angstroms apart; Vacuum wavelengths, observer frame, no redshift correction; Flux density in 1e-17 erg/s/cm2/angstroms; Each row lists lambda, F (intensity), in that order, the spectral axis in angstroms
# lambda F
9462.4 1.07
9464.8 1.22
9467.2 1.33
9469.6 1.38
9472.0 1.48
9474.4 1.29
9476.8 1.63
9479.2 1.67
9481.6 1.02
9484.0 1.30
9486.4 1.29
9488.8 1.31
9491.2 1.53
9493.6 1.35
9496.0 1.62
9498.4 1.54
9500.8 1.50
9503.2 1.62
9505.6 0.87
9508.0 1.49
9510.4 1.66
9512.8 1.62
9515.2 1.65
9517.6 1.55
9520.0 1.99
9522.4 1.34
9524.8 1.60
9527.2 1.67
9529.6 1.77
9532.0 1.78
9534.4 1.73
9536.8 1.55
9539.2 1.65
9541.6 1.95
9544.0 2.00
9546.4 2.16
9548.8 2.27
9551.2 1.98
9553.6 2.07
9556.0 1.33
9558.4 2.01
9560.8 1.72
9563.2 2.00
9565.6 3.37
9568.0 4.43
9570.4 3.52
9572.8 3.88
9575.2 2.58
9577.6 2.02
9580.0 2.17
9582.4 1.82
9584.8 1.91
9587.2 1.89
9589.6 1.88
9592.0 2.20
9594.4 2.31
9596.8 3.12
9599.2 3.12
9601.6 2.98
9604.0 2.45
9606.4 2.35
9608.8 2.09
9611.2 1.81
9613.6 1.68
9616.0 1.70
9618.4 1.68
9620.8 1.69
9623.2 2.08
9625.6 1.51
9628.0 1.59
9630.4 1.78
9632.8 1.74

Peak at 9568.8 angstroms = H-alpha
